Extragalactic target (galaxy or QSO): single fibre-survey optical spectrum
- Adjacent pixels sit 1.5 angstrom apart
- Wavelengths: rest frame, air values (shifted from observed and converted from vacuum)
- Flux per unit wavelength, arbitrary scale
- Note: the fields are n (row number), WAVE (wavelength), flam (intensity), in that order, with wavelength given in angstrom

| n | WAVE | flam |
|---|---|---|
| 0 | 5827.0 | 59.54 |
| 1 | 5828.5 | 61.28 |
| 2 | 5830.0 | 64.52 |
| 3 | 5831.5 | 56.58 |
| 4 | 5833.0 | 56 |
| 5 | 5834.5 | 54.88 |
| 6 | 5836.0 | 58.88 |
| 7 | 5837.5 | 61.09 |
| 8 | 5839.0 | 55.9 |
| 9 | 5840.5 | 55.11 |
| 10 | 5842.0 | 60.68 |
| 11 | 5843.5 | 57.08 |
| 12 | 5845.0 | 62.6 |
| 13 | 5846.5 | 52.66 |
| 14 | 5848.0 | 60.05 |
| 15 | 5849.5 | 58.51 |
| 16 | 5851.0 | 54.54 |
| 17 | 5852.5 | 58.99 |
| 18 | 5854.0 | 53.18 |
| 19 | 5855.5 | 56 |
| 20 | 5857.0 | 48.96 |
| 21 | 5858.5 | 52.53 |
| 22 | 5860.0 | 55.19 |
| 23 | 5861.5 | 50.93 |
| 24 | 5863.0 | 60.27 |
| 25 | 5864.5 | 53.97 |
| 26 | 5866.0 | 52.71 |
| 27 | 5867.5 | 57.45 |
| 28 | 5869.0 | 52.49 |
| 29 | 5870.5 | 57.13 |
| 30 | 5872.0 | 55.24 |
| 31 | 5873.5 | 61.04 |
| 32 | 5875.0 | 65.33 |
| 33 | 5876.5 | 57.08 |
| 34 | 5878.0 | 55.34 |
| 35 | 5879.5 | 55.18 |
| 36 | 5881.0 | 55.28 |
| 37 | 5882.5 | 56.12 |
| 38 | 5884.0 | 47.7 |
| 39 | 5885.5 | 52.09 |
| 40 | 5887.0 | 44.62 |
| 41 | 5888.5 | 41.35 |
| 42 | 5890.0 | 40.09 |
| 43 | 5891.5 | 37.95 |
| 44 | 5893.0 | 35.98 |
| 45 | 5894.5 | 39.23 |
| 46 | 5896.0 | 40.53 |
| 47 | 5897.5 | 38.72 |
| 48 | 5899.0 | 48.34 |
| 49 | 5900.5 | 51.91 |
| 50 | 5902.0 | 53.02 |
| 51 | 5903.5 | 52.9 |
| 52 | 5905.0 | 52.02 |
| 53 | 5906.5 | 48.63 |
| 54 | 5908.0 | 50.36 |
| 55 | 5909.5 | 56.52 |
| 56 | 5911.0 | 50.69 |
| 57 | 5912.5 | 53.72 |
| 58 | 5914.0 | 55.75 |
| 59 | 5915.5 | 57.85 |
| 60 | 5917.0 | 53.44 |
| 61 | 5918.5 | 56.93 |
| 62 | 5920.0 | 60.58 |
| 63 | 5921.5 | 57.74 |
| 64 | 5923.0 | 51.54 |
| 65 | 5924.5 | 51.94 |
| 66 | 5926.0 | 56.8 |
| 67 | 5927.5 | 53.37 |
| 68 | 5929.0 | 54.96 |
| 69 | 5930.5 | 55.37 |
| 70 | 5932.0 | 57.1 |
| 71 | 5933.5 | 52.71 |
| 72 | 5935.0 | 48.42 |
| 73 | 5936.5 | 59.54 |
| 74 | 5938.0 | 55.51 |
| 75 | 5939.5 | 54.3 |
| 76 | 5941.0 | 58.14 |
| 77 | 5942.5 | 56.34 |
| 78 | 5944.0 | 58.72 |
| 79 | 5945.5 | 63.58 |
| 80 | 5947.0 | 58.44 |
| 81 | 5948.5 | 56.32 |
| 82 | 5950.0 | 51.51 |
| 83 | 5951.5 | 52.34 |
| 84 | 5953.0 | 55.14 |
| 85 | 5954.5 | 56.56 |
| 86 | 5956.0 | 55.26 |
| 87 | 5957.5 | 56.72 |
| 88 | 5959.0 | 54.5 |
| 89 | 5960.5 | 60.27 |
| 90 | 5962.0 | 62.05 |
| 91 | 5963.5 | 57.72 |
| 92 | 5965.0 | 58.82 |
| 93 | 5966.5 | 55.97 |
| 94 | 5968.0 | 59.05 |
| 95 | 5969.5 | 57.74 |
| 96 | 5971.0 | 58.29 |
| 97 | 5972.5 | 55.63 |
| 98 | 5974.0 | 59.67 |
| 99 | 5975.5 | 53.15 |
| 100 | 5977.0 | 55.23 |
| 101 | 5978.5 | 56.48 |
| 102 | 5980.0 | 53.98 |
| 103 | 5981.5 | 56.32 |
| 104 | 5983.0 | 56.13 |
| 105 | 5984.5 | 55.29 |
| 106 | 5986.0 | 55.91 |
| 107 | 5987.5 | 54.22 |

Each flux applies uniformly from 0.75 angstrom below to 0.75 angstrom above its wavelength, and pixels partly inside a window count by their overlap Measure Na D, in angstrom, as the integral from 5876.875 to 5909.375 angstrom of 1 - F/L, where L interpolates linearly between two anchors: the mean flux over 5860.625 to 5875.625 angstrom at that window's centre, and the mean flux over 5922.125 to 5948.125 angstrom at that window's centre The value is 4.90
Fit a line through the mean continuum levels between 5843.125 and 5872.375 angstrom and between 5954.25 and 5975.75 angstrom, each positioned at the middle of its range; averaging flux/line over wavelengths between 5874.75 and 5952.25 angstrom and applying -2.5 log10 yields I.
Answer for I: 0.08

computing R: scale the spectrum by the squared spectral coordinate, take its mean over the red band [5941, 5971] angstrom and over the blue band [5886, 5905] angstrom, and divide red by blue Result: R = 1.3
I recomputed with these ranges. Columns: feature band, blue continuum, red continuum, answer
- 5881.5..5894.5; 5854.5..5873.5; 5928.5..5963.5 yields 0.235 mag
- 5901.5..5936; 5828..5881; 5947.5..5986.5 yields 0.049 mag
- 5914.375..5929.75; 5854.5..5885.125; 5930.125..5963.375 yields 0.009 mag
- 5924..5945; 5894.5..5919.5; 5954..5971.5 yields -0.020 mag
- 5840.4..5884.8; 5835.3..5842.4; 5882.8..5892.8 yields -0.099 mag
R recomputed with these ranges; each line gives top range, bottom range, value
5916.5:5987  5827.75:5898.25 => 1.08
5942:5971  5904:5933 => 1.06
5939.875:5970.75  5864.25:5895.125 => 1.15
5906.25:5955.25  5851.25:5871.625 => 1.04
